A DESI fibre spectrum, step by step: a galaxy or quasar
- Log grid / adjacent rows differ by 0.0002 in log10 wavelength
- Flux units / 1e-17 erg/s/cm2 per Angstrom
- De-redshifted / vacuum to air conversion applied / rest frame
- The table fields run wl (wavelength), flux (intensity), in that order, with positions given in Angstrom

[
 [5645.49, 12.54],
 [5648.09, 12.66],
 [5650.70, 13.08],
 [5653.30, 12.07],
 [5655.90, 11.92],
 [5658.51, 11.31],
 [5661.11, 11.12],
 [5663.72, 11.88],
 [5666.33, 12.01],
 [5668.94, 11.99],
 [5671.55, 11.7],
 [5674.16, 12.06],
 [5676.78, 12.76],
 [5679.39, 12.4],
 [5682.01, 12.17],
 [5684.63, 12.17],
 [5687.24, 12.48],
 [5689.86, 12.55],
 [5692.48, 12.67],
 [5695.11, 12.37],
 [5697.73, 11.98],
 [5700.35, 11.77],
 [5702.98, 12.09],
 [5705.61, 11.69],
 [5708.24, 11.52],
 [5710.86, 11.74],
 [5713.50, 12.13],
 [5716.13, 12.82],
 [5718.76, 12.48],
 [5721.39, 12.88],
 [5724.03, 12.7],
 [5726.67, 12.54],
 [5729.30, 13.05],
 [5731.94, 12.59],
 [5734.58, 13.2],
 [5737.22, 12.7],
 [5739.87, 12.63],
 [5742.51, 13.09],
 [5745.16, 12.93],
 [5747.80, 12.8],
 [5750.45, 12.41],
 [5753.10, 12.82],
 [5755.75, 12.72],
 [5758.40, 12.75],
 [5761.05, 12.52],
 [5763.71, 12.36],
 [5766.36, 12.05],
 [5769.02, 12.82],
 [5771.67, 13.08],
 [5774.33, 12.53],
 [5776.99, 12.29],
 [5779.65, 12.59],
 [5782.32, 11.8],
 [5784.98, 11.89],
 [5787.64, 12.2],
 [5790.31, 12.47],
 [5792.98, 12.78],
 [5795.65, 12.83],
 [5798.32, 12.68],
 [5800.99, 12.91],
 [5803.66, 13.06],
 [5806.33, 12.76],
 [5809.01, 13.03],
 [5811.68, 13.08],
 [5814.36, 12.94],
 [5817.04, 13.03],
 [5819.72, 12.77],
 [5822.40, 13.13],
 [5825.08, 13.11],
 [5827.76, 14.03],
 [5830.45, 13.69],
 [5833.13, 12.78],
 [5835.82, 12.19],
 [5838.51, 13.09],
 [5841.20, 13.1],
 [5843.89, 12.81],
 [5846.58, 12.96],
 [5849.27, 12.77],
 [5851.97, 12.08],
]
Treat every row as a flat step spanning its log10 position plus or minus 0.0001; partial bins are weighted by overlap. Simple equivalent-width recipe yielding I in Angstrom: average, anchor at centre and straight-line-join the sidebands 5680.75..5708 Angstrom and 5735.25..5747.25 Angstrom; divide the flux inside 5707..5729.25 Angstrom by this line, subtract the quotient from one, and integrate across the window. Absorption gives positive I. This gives 0.2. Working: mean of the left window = 12.2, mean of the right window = 12.9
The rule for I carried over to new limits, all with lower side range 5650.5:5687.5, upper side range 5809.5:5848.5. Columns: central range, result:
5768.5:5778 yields 0.0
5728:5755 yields -0.7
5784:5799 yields 0.4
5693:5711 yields 0.5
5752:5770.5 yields 0.1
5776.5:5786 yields 0.5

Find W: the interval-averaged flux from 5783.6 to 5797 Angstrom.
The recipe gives 12.4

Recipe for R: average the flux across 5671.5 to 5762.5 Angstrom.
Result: 12.5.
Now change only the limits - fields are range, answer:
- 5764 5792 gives 12.4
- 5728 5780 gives 12.7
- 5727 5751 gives 12.8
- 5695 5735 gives 12.3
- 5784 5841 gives 12.9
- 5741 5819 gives 12.7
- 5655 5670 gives 11.7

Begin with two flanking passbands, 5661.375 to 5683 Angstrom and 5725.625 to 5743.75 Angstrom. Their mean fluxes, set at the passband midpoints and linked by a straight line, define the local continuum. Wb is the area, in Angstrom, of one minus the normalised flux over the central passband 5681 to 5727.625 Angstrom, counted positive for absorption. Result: 0.7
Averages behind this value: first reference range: 12.1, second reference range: 12.8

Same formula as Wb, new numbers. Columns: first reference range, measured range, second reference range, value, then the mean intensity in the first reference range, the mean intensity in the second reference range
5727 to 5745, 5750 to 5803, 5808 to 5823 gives 1.6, 12.9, 13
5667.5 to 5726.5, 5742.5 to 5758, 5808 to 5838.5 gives -0.2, 12.2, 13.1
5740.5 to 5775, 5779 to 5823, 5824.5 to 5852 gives 0.5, 12.7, 13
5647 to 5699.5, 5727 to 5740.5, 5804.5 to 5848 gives -0.3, 12.2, 13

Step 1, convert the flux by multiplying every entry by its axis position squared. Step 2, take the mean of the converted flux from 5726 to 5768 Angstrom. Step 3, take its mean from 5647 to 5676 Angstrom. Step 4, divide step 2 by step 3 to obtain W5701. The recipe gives 1.1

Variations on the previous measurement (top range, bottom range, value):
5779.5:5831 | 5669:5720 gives 1.09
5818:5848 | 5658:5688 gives 1.15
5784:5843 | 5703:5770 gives 1.06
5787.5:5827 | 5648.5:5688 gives 1.12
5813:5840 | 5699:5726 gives 1.12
